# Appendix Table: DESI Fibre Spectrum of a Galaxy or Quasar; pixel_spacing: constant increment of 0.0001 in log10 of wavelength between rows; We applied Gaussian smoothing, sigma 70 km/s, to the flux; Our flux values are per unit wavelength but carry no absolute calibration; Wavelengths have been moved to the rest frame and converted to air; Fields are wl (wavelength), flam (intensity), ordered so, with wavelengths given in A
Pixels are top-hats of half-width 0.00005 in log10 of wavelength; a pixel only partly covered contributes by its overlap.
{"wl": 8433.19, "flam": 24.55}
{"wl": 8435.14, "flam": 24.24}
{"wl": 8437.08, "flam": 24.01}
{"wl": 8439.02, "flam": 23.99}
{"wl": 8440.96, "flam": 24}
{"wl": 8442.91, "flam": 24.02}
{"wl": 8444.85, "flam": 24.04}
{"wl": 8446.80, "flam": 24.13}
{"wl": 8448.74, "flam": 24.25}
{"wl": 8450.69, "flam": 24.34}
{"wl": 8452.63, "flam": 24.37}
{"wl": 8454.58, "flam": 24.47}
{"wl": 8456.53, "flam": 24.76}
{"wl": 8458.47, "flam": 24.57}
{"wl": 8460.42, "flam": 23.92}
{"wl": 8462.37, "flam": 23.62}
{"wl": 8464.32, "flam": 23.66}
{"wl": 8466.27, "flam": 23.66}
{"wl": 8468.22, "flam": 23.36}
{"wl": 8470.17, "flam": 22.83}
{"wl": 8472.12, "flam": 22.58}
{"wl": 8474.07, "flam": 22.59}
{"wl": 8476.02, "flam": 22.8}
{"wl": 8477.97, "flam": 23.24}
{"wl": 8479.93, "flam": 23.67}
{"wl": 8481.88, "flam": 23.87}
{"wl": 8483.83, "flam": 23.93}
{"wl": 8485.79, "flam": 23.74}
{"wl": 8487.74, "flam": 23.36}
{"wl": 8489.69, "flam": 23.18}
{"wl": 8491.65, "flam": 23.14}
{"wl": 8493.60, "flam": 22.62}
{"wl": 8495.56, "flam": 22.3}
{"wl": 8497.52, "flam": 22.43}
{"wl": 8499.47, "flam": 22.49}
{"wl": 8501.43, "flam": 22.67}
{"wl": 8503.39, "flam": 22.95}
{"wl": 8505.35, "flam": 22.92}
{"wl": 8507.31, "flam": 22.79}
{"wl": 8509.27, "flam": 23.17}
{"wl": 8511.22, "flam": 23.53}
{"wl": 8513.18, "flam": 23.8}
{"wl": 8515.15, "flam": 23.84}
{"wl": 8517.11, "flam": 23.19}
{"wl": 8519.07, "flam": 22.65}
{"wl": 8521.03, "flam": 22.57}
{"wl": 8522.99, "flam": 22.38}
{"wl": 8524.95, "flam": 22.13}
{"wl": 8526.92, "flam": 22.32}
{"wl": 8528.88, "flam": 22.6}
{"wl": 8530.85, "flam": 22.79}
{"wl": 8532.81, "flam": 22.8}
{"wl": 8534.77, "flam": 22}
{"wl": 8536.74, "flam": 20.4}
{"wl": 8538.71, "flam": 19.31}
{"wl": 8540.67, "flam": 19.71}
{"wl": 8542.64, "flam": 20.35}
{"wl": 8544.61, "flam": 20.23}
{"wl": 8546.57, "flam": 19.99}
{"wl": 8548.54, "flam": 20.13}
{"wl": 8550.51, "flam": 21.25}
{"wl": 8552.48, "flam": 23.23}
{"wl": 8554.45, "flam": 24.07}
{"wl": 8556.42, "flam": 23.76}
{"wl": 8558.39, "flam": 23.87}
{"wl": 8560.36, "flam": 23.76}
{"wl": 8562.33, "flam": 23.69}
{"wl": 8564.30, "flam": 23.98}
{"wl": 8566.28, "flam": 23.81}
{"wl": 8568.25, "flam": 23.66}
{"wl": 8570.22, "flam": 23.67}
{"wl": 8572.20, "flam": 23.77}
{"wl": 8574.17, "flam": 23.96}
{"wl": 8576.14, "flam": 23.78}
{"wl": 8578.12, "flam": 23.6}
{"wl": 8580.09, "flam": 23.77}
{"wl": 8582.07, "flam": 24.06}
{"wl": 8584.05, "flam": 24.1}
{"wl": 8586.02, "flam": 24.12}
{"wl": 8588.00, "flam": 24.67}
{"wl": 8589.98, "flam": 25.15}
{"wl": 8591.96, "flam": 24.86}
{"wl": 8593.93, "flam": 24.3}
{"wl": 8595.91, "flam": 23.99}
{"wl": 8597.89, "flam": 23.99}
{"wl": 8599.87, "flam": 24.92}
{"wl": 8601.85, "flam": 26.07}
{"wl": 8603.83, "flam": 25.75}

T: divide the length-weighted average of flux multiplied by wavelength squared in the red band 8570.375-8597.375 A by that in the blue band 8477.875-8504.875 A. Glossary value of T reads 1.07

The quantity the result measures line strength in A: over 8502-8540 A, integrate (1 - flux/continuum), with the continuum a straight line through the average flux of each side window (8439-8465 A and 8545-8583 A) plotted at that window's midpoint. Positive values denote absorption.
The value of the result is 1.7 A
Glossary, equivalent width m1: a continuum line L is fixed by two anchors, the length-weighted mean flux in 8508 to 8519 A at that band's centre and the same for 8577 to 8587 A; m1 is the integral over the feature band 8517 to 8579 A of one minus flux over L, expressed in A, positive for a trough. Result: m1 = 3.2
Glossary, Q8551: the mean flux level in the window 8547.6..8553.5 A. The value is 21.6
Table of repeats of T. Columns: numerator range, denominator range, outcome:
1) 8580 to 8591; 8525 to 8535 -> 1.10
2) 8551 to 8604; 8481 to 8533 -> 1.07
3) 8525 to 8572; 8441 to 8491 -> 0.96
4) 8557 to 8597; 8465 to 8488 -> 1.06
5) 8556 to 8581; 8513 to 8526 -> 1.05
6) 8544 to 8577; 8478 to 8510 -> 1.01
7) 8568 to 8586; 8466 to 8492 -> 1.05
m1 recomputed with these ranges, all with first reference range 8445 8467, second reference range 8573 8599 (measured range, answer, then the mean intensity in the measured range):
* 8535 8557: 2.8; 21.1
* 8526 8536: 0.7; 22.5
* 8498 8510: 0.7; 22.8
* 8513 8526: 0.7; 22.9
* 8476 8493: 0.5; 23.5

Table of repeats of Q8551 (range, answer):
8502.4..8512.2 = 23.1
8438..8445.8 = 24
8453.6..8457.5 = 24.6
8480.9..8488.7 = 23.7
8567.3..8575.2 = 23.8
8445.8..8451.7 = 24.2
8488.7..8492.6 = 23.2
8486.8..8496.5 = 22.9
